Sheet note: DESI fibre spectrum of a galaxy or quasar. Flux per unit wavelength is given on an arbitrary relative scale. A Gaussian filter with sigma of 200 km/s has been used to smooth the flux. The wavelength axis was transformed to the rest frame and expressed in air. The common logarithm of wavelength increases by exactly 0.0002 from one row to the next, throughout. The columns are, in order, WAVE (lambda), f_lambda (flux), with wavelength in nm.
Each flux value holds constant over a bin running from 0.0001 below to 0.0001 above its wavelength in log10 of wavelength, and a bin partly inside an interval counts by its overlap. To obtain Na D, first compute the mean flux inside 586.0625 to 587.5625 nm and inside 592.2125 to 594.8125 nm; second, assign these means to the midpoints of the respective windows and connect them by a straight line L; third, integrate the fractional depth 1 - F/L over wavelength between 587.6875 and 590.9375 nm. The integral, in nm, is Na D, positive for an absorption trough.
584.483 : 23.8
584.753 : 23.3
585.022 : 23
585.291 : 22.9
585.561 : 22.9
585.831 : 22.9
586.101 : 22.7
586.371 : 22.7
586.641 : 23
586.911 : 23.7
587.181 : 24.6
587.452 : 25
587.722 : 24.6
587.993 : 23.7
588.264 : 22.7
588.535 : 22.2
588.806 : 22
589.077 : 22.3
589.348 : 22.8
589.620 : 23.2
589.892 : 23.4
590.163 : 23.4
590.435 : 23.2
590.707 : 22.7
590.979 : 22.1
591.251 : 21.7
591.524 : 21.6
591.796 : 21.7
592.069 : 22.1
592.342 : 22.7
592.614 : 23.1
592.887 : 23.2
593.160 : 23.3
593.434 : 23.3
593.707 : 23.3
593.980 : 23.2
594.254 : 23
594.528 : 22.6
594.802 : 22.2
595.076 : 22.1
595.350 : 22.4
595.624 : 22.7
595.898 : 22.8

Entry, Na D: 0.07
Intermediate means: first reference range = 23.7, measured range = 22.9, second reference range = 23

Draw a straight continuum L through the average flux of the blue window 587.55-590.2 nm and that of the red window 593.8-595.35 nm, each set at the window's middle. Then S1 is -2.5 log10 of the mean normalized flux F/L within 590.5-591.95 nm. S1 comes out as 0.04 mag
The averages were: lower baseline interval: 23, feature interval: 22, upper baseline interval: 22.6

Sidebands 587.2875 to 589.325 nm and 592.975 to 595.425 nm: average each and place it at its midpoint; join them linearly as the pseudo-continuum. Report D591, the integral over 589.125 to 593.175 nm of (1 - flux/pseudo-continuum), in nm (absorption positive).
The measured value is 0.066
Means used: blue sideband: 23.2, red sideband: 22.8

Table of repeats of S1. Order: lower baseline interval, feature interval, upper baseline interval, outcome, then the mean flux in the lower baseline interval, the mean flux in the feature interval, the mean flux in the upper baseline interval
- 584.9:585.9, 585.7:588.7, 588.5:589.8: -0.032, 22.9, 23.4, 22.5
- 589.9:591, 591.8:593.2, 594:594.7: 0.008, 23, 22.7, 22.8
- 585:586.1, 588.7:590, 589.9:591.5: -0.003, 22.9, 22.7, 22.6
